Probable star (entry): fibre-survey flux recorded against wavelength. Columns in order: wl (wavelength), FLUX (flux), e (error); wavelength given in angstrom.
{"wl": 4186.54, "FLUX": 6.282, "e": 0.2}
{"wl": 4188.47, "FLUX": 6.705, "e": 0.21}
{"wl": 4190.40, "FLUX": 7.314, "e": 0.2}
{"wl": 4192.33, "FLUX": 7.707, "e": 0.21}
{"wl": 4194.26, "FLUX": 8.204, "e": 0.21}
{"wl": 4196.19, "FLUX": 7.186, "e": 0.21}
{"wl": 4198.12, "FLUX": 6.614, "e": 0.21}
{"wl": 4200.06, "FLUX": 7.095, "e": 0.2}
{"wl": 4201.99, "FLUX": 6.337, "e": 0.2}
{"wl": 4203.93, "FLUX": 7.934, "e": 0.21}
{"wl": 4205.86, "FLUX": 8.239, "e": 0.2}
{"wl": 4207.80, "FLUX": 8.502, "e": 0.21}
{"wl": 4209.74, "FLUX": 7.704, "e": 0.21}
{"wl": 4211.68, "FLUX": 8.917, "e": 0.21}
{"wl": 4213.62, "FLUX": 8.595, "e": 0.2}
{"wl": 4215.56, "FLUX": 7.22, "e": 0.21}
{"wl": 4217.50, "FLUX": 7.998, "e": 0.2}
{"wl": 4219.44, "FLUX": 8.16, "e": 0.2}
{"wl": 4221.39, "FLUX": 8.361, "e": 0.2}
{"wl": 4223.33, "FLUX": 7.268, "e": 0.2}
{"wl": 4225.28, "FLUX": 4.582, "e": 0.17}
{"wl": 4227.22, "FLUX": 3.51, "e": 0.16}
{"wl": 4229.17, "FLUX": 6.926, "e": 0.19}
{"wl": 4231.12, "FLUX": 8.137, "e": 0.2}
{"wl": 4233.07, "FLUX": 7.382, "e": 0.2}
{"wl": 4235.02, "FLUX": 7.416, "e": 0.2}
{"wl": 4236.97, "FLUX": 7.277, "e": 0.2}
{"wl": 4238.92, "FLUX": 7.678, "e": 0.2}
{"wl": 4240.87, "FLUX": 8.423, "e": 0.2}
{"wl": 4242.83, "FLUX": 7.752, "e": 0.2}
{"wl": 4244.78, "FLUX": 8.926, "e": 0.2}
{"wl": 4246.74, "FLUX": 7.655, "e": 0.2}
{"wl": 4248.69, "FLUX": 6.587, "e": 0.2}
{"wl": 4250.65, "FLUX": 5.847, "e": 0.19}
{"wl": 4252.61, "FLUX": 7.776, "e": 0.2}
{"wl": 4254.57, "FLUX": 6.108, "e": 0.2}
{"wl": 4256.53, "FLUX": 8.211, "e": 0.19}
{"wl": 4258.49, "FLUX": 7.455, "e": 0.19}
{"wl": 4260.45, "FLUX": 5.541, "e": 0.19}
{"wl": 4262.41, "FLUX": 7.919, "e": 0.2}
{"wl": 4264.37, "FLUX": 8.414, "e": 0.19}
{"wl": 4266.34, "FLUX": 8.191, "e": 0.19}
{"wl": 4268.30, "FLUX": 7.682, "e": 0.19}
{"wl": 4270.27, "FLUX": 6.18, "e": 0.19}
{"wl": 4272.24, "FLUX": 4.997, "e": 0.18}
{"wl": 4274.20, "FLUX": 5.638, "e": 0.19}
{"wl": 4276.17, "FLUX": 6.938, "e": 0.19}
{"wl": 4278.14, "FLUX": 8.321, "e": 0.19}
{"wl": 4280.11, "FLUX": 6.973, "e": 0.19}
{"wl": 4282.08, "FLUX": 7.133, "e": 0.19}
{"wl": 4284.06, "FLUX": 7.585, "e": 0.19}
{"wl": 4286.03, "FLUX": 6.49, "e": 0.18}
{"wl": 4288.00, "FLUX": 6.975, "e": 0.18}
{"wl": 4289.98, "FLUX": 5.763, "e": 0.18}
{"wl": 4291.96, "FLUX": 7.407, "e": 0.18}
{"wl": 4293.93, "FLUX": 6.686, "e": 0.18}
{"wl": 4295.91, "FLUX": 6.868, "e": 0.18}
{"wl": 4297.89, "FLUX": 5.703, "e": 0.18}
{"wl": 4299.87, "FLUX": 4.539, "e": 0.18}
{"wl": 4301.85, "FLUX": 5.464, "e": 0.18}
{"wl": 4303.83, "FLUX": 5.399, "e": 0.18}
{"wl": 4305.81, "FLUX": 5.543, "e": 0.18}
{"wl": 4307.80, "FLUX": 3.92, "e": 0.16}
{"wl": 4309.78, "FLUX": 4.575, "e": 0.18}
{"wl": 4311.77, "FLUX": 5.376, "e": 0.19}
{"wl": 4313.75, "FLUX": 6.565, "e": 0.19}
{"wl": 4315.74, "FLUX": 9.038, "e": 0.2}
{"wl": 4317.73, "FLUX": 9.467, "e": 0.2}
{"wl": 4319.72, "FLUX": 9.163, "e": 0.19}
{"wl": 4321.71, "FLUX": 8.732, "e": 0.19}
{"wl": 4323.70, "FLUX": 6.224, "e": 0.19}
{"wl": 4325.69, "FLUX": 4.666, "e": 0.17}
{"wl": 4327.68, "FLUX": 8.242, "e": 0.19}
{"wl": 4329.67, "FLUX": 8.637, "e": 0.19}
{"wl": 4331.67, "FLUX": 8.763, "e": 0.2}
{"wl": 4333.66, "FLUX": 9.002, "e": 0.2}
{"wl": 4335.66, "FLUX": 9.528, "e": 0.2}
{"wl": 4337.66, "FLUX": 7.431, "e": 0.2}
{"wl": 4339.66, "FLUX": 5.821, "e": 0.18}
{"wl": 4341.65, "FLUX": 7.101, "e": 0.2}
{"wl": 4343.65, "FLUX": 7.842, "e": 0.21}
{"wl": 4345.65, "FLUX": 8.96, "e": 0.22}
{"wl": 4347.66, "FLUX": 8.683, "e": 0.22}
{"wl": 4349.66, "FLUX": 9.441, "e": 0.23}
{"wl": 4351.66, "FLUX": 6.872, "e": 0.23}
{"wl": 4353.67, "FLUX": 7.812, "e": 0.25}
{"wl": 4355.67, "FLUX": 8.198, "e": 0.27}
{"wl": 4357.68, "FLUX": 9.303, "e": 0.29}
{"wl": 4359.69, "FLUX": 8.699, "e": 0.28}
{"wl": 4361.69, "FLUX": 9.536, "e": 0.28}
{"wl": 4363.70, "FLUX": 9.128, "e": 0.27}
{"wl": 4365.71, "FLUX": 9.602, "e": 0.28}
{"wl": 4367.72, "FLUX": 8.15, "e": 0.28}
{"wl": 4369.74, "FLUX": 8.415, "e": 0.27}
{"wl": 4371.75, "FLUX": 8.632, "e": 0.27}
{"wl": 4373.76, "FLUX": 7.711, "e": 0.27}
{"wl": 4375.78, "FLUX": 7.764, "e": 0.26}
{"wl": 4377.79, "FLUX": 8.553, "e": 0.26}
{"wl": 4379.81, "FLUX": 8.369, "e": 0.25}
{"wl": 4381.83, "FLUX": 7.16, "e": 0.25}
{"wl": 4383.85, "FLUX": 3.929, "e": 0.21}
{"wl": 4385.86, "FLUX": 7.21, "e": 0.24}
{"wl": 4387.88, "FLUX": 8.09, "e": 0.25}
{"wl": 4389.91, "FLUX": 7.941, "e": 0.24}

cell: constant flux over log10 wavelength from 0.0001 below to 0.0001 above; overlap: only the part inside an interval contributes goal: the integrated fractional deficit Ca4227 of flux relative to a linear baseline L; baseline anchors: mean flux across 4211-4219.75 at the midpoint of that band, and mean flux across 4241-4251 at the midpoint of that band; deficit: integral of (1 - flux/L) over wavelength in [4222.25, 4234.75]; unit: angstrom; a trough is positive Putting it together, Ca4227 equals 2.4 angstrom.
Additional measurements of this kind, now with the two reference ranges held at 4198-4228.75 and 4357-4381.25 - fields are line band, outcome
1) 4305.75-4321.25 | 2.5 angstrom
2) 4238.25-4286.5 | 3.2 angstrom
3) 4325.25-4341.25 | 0.9 angstrom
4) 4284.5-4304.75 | 4.6 angstrom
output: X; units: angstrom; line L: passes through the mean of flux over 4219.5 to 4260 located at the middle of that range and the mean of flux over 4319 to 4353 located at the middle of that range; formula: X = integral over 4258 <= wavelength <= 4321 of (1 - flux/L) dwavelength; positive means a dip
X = 7.26 angstrom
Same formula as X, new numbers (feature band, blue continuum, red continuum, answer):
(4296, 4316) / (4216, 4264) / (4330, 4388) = 5.7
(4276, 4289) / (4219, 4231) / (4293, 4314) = -3.3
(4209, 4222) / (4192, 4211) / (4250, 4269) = -1.1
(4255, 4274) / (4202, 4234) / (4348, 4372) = 1.8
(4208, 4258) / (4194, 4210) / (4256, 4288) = -0.5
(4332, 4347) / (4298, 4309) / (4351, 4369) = -1.5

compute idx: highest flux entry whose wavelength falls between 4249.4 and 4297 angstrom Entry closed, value 8.414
